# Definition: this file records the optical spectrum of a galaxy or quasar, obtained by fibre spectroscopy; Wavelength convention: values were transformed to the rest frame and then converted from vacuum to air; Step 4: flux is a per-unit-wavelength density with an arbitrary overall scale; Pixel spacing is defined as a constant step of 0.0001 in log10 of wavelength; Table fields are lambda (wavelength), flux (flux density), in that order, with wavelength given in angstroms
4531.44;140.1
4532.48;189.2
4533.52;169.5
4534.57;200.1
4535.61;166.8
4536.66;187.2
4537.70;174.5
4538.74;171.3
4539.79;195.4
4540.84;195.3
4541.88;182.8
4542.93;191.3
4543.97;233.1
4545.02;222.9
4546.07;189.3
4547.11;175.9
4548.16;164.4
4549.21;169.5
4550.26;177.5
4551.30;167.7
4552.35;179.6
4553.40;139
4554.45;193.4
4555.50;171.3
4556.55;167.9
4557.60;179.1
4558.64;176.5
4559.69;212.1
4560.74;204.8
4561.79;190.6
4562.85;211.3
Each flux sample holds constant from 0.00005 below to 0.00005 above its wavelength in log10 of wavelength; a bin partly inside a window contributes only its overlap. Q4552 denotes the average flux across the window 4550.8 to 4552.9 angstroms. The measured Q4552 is 173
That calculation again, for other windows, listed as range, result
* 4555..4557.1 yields 170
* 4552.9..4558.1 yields 170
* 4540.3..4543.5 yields 191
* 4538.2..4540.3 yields 183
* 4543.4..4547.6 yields 206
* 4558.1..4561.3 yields 198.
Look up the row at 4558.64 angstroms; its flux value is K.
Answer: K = 176.5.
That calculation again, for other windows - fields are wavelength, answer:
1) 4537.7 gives 174.5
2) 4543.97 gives 233.1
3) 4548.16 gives 164.4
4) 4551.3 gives 167.7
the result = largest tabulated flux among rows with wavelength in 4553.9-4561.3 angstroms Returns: 212.1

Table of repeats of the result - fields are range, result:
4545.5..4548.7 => 189.3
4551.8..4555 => 193.4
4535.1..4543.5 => 195.4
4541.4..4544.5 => 233.1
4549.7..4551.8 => 177.5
